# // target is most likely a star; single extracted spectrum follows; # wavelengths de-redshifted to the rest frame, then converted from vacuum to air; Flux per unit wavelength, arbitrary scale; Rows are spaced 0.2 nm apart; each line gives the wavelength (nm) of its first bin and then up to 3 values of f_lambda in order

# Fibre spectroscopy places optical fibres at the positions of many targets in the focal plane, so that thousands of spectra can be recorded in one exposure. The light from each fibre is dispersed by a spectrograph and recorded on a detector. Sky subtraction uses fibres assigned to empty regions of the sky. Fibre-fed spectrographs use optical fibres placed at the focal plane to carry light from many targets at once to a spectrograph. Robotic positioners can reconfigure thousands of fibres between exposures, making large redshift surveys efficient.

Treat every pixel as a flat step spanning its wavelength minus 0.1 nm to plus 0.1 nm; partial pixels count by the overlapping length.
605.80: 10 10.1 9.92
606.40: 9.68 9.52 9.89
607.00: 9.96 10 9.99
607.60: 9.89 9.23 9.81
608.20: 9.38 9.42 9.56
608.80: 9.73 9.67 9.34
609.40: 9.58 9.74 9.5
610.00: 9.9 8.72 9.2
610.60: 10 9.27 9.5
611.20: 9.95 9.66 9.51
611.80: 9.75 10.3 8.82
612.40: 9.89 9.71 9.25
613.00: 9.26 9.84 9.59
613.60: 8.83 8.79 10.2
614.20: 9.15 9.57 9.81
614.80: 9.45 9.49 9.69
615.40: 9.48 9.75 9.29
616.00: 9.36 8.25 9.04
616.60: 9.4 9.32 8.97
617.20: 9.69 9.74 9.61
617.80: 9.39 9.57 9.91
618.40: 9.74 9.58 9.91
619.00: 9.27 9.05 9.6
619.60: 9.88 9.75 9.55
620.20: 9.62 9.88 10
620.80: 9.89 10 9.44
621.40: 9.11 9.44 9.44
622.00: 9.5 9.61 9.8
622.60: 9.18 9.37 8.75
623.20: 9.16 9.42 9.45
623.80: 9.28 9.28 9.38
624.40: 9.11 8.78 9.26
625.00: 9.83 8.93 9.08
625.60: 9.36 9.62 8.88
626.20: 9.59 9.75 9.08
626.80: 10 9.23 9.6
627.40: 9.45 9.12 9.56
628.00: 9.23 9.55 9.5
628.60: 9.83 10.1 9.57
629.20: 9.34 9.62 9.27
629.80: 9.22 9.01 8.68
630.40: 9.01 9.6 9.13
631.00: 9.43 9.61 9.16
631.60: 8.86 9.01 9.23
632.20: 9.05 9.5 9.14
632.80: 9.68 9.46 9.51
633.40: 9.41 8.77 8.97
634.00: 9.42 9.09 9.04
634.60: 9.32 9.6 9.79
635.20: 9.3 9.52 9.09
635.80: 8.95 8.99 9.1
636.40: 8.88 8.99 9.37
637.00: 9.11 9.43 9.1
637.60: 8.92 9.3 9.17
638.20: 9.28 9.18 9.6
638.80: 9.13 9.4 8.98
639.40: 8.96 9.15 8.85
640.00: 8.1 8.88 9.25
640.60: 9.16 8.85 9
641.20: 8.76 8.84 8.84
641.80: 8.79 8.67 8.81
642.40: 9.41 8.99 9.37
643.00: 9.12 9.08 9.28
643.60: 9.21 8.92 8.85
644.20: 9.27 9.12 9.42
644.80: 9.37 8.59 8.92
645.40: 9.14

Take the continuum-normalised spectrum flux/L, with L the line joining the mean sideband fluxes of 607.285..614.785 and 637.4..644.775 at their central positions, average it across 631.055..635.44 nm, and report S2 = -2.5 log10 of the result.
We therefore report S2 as -0.01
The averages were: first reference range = 9.55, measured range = 9.29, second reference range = 9.06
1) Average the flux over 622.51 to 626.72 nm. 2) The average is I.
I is 9.27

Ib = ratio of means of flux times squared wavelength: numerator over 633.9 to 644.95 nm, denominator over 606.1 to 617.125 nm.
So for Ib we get 1.05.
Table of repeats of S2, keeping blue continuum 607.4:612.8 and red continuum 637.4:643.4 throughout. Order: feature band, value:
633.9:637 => -0.01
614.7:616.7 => 0.02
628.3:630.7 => -0.02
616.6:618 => 0.00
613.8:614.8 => -0.01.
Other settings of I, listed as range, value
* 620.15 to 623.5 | 9.5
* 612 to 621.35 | 9.51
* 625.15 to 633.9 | 9.34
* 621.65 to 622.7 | 9.5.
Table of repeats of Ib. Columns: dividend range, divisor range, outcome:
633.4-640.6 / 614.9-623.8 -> 1.02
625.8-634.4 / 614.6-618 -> 1.04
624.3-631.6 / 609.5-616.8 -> 1.04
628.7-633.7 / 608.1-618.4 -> 1.04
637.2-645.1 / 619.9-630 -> 1.01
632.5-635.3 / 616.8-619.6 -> 1.03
